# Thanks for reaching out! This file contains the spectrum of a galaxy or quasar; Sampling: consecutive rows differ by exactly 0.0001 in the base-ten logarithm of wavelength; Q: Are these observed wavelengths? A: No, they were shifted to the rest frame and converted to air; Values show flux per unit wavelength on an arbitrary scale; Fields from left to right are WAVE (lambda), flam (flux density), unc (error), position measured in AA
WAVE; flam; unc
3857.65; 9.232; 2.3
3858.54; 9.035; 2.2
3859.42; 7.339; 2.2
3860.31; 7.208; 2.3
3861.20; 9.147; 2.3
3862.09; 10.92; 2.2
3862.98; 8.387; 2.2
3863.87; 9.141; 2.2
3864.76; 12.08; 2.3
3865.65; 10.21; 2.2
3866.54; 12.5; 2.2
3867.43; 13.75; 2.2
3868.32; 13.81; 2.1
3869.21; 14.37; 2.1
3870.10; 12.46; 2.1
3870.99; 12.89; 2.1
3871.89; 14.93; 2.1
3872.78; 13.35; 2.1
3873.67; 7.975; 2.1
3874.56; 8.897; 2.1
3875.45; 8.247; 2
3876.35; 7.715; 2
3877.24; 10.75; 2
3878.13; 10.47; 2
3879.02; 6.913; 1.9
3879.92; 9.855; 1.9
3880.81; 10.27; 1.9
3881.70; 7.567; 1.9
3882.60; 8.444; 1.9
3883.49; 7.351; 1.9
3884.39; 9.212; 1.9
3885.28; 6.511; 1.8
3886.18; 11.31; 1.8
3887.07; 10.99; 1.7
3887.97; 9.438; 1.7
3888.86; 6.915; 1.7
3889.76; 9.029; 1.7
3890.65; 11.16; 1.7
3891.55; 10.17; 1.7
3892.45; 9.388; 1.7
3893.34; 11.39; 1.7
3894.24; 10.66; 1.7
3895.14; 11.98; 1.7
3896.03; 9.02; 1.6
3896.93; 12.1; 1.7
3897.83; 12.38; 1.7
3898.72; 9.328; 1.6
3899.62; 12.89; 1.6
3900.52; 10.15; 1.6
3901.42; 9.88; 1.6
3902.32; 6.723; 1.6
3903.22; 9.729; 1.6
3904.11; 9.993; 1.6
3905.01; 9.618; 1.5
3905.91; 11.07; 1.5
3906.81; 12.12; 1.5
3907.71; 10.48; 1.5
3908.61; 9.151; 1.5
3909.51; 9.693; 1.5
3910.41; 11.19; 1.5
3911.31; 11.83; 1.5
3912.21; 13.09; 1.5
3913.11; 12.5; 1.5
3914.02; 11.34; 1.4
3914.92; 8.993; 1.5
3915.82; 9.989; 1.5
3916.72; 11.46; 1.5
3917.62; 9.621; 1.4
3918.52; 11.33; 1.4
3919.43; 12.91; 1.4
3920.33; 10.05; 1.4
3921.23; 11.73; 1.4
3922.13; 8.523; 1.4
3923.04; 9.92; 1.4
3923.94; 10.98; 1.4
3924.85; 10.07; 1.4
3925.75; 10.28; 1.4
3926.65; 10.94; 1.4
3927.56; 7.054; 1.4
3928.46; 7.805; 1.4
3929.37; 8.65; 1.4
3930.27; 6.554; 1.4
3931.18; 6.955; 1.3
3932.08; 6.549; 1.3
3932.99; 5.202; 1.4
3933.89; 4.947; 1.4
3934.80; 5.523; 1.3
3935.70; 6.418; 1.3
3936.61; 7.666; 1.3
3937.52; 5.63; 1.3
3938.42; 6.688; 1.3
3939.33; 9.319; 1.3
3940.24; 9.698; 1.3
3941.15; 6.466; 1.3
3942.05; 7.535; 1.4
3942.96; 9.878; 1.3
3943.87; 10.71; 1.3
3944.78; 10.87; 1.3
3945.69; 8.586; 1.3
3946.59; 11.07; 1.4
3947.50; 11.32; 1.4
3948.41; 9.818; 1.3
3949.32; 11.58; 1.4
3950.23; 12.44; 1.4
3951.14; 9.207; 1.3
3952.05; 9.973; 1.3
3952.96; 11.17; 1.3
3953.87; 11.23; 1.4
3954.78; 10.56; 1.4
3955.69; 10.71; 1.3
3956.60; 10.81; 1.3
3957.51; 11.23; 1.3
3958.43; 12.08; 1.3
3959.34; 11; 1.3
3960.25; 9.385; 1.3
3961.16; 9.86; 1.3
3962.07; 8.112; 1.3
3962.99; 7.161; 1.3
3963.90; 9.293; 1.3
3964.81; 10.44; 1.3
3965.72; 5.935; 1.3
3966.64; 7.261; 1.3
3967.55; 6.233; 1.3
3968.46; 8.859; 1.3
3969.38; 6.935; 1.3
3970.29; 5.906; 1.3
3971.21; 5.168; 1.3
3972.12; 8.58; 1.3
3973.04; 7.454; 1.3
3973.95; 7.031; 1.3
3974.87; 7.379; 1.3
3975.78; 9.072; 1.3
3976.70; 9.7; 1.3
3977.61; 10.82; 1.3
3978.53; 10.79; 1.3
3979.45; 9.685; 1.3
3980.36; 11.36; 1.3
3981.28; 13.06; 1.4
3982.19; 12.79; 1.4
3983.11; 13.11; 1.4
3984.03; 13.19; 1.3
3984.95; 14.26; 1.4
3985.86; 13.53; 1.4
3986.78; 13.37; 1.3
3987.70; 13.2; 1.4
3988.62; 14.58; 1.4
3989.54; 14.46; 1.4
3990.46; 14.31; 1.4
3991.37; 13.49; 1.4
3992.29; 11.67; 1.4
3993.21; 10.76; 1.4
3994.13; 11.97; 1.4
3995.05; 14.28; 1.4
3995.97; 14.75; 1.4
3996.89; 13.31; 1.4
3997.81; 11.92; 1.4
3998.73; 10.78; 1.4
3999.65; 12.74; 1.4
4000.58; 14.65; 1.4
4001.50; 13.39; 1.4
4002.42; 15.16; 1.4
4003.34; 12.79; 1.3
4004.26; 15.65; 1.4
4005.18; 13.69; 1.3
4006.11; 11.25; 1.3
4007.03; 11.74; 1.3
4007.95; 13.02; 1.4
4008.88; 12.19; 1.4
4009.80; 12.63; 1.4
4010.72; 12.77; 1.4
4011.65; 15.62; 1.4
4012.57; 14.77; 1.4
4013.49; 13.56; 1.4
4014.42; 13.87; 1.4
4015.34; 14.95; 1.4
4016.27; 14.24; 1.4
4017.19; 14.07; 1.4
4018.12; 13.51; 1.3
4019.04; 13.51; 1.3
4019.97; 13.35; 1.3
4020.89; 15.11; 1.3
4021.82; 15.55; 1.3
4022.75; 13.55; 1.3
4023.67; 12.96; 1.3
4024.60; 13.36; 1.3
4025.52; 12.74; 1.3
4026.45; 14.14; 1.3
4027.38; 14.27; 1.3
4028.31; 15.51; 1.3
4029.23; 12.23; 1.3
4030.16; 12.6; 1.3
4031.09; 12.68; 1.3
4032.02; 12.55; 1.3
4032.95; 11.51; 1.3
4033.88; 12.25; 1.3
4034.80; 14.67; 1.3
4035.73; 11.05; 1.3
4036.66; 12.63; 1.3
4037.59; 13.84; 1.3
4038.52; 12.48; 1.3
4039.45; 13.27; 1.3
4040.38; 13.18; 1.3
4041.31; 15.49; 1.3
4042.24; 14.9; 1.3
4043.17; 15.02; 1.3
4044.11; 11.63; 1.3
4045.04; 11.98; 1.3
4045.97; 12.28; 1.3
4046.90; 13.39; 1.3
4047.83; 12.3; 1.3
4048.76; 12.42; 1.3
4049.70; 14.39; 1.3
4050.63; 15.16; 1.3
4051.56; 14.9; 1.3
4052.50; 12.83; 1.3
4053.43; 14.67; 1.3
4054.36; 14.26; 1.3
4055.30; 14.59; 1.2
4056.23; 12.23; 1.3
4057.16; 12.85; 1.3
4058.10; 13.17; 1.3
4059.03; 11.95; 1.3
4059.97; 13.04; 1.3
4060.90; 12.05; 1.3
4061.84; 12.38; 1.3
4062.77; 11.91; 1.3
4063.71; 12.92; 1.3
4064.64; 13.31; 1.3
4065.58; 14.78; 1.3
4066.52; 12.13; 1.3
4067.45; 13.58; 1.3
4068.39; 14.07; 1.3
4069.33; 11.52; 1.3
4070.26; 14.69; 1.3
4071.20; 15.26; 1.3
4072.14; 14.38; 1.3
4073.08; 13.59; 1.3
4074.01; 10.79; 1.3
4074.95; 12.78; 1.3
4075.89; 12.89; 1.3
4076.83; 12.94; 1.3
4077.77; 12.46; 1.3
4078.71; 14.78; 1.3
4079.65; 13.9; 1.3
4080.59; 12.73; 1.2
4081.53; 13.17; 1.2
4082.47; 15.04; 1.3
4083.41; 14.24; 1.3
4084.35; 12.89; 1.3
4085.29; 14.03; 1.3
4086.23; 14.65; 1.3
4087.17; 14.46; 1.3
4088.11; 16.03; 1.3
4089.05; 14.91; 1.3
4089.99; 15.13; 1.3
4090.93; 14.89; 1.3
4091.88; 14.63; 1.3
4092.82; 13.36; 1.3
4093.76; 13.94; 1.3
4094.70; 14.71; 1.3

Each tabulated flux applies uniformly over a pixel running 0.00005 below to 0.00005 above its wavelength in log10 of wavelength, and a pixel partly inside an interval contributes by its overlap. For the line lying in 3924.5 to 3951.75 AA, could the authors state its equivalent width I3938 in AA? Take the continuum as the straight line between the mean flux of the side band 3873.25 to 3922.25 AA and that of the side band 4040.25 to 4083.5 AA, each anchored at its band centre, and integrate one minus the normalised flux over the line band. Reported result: 5.91 AA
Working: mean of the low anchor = 10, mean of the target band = 8.52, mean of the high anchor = 13.4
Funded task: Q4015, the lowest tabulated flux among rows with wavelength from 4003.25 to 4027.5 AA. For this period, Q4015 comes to 11.25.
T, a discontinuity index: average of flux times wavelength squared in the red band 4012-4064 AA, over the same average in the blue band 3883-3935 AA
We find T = 1.46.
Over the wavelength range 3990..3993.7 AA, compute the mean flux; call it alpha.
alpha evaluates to 12.6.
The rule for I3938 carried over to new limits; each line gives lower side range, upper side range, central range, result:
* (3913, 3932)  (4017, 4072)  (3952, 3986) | 4.33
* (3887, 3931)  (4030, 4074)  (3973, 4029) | -3.48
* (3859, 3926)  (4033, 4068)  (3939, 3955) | 1.78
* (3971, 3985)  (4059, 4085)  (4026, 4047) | -1.92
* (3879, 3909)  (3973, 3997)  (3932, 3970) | 7.72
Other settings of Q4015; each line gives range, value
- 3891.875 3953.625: 4.947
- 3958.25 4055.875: 5.168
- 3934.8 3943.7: 5.523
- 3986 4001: 10.76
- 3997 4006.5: 10.78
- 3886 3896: 6.915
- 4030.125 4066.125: 11.05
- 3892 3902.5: 6.723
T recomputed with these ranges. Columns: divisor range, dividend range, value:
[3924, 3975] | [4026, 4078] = 1.60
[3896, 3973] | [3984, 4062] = 1.48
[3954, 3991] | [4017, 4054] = 1.35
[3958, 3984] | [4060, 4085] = 1.52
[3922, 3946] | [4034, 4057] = 1.75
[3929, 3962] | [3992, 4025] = 1.52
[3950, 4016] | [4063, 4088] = 1.24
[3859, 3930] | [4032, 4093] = 1.43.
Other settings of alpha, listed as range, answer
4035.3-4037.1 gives 11.8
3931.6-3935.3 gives 5.59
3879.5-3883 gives 9.04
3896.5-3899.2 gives 11.3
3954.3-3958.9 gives 11.1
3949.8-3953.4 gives 10.7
